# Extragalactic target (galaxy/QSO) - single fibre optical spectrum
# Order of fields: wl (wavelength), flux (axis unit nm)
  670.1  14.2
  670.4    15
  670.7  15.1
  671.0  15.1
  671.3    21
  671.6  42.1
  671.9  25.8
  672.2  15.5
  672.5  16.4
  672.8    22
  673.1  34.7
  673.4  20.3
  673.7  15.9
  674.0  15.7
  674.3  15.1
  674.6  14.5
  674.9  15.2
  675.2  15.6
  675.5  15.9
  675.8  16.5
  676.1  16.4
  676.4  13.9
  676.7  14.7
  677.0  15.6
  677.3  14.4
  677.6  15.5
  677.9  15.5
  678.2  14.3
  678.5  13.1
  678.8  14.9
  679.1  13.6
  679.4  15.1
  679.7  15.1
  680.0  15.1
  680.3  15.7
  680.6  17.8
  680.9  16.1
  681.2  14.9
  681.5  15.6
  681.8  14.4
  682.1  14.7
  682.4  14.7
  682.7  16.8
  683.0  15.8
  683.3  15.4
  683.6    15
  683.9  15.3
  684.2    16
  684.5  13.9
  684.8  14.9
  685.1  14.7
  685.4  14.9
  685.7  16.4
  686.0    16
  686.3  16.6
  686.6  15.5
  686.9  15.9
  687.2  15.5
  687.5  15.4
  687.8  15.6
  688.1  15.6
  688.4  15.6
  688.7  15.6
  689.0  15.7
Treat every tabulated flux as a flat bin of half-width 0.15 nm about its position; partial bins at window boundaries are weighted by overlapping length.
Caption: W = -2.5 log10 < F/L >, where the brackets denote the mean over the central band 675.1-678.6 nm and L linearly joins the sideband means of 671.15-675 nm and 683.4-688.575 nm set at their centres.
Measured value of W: 0.28 mag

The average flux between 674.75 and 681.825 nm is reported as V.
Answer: 15.2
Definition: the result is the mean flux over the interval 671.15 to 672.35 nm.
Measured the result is 26.1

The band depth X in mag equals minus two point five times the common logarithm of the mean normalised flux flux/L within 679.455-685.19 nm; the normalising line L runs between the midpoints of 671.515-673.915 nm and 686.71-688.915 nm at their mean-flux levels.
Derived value 0.20 mag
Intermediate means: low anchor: 23.4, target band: 15.4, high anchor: 15.6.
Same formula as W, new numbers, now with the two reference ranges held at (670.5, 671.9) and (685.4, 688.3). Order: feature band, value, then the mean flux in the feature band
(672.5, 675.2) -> 0.174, 18.8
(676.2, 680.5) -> 0.318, 14.8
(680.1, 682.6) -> 0.187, 15.5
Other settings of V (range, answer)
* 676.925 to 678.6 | 14.7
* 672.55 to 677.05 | 17.5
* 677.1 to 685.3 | 15.1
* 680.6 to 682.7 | 15.4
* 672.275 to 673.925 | 21.3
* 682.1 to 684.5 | 15.4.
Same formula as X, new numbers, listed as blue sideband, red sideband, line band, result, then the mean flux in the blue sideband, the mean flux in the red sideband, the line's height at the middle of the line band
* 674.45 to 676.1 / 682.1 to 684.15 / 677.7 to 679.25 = 0.090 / 15.6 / 15.5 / 15.6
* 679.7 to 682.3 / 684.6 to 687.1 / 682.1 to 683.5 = -0.001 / 15.5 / 15.6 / 15.5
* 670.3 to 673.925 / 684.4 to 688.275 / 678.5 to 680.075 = 0.257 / 21.5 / 15.5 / 18.5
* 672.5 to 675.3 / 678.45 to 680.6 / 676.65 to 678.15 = 0.086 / 18.7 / 14.9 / 16.4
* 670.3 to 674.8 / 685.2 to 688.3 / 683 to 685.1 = 0.102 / 20.3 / 15.7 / 16.6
